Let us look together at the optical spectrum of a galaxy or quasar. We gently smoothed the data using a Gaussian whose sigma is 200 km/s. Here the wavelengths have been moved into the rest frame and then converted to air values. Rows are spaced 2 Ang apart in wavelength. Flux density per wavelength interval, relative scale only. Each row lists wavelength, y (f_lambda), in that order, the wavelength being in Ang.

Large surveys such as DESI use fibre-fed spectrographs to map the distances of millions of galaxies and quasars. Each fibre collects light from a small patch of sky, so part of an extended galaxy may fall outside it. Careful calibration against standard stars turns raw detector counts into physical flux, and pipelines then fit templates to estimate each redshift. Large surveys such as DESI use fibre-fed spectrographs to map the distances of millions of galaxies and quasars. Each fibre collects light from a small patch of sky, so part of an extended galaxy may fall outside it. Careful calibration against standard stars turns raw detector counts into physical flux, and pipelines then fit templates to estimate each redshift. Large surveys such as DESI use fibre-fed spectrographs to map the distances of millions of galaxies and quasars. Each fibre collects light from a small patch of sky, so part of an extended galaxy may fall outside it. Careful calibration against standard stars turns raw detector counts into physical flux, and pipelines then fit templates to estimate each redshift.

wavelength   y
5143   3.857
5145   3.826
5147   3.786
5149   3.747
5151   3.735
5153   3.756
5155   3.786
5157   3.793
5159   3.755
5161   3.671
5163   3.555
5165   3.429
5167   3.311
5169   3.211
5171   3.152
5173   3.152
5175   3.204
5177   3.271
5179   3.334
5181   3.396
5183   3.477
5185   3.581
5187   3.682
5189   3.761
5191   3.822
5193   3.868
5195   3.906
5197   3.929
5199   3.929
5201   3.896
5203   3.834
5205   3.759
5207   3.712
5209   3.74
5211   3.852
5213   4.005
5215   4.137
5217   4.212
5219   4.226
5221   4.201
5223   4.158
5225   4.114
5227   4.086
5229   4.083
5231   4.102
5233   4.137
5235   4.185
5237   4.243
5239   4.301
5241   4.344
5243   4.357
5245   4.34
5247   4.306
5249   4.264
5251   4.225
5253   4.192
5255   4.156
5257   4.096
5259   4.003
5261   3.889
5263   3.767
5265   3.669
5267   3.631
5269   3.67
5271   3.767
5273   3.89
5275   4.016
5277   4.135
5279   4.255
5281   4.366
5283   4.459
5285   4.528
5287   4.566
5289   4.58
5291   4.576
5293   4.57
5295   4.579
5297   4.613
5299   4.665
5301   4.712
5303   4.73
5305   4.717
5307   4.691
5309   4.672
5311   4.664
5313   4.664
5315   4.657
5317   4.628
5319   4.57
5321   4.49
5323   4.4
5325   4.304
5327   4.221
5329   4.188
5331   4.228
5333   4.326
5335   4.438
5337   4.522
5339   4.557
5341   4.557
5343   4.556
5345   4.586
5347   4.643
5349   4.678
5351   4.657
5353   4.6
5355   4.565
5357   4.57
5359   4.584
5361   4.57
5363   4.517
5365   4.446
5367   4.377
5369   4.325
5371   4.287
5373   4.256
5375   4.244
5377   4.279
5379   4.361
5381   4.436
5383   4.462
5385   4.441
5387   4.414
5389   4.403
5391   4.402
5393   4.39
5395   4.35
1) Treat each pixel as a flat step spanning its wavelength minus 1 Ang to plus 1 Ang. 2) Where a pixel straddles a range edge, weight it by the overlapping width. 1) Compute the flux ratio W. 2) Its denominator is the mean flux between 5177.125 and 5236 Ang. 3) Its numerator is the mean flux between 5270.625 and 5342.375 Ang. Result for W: 1.1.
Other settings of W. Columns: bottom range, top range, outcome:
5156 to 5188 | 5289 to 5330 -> 1.33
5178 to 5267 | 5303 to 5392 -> 1.13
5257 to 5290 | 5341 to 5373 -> 1.11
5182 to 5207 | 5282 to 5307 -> 1.22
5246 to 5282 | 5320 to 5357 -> 1.11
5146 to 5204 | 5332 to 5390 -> 1.24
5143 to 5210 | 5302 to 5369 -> 1.25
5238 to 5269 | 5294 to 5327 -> 1.12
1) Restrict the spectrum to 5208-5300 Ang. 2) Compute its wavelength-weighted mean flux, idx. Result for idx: 4.18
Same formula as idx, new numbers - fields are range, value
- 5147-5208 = 3.62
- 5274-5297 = 4.43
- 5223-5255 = 4.21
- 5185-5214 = 3.83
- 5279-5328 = 4.56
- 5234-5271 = 4.08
